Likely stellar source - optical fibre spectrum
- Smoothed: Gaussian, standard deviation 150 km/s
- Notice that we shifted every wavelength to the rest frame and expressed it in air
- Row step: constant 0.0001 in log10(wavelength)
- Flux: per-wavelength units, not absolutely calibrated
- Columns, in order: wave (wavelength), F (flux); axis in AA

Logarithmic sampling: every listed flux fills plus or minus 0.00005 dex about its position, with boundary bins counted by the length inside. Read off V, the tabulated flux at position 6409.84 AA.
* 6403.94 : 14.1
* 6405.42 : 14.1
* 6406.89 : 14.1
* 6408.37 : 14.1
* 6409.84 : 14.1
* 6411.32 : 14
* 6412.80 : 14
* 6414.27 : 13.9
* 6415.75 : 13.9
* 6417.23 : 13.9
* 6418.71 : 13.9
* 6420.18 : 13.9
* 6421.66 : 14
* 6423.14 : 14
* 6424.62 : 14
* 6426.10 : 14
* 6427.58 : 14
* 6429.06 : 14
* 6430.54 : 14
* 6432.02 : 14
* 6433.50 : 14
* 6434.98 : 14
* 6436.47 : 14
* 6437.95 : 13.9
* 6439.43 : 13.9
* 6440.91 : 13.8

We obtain 14.1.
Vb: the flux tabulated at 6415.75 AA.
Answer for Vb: 13.9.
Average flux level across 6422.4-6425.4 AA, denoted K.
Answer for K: 14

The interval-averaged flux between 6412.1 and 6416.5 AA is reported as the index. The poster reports 13.9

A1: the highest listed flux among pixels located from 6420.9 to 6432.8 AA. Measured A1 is 14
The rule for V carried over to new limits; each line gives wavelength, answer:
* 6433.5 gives 14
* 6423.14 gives 14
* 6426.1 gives 14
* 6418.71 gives 13.9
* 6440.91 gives 13.8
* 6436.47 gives 14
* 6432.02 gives 14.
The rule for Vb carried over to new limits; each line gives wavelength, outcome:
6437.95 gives 13.9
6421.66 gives 14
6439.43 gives 13.9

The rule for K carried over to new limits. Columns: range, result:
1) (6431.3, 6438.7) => 14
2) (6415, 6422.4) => 13.9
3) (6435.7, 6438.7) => 13.9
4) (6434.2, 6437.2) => 14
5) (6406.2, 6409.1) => 14.1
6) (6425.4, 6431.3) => 14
